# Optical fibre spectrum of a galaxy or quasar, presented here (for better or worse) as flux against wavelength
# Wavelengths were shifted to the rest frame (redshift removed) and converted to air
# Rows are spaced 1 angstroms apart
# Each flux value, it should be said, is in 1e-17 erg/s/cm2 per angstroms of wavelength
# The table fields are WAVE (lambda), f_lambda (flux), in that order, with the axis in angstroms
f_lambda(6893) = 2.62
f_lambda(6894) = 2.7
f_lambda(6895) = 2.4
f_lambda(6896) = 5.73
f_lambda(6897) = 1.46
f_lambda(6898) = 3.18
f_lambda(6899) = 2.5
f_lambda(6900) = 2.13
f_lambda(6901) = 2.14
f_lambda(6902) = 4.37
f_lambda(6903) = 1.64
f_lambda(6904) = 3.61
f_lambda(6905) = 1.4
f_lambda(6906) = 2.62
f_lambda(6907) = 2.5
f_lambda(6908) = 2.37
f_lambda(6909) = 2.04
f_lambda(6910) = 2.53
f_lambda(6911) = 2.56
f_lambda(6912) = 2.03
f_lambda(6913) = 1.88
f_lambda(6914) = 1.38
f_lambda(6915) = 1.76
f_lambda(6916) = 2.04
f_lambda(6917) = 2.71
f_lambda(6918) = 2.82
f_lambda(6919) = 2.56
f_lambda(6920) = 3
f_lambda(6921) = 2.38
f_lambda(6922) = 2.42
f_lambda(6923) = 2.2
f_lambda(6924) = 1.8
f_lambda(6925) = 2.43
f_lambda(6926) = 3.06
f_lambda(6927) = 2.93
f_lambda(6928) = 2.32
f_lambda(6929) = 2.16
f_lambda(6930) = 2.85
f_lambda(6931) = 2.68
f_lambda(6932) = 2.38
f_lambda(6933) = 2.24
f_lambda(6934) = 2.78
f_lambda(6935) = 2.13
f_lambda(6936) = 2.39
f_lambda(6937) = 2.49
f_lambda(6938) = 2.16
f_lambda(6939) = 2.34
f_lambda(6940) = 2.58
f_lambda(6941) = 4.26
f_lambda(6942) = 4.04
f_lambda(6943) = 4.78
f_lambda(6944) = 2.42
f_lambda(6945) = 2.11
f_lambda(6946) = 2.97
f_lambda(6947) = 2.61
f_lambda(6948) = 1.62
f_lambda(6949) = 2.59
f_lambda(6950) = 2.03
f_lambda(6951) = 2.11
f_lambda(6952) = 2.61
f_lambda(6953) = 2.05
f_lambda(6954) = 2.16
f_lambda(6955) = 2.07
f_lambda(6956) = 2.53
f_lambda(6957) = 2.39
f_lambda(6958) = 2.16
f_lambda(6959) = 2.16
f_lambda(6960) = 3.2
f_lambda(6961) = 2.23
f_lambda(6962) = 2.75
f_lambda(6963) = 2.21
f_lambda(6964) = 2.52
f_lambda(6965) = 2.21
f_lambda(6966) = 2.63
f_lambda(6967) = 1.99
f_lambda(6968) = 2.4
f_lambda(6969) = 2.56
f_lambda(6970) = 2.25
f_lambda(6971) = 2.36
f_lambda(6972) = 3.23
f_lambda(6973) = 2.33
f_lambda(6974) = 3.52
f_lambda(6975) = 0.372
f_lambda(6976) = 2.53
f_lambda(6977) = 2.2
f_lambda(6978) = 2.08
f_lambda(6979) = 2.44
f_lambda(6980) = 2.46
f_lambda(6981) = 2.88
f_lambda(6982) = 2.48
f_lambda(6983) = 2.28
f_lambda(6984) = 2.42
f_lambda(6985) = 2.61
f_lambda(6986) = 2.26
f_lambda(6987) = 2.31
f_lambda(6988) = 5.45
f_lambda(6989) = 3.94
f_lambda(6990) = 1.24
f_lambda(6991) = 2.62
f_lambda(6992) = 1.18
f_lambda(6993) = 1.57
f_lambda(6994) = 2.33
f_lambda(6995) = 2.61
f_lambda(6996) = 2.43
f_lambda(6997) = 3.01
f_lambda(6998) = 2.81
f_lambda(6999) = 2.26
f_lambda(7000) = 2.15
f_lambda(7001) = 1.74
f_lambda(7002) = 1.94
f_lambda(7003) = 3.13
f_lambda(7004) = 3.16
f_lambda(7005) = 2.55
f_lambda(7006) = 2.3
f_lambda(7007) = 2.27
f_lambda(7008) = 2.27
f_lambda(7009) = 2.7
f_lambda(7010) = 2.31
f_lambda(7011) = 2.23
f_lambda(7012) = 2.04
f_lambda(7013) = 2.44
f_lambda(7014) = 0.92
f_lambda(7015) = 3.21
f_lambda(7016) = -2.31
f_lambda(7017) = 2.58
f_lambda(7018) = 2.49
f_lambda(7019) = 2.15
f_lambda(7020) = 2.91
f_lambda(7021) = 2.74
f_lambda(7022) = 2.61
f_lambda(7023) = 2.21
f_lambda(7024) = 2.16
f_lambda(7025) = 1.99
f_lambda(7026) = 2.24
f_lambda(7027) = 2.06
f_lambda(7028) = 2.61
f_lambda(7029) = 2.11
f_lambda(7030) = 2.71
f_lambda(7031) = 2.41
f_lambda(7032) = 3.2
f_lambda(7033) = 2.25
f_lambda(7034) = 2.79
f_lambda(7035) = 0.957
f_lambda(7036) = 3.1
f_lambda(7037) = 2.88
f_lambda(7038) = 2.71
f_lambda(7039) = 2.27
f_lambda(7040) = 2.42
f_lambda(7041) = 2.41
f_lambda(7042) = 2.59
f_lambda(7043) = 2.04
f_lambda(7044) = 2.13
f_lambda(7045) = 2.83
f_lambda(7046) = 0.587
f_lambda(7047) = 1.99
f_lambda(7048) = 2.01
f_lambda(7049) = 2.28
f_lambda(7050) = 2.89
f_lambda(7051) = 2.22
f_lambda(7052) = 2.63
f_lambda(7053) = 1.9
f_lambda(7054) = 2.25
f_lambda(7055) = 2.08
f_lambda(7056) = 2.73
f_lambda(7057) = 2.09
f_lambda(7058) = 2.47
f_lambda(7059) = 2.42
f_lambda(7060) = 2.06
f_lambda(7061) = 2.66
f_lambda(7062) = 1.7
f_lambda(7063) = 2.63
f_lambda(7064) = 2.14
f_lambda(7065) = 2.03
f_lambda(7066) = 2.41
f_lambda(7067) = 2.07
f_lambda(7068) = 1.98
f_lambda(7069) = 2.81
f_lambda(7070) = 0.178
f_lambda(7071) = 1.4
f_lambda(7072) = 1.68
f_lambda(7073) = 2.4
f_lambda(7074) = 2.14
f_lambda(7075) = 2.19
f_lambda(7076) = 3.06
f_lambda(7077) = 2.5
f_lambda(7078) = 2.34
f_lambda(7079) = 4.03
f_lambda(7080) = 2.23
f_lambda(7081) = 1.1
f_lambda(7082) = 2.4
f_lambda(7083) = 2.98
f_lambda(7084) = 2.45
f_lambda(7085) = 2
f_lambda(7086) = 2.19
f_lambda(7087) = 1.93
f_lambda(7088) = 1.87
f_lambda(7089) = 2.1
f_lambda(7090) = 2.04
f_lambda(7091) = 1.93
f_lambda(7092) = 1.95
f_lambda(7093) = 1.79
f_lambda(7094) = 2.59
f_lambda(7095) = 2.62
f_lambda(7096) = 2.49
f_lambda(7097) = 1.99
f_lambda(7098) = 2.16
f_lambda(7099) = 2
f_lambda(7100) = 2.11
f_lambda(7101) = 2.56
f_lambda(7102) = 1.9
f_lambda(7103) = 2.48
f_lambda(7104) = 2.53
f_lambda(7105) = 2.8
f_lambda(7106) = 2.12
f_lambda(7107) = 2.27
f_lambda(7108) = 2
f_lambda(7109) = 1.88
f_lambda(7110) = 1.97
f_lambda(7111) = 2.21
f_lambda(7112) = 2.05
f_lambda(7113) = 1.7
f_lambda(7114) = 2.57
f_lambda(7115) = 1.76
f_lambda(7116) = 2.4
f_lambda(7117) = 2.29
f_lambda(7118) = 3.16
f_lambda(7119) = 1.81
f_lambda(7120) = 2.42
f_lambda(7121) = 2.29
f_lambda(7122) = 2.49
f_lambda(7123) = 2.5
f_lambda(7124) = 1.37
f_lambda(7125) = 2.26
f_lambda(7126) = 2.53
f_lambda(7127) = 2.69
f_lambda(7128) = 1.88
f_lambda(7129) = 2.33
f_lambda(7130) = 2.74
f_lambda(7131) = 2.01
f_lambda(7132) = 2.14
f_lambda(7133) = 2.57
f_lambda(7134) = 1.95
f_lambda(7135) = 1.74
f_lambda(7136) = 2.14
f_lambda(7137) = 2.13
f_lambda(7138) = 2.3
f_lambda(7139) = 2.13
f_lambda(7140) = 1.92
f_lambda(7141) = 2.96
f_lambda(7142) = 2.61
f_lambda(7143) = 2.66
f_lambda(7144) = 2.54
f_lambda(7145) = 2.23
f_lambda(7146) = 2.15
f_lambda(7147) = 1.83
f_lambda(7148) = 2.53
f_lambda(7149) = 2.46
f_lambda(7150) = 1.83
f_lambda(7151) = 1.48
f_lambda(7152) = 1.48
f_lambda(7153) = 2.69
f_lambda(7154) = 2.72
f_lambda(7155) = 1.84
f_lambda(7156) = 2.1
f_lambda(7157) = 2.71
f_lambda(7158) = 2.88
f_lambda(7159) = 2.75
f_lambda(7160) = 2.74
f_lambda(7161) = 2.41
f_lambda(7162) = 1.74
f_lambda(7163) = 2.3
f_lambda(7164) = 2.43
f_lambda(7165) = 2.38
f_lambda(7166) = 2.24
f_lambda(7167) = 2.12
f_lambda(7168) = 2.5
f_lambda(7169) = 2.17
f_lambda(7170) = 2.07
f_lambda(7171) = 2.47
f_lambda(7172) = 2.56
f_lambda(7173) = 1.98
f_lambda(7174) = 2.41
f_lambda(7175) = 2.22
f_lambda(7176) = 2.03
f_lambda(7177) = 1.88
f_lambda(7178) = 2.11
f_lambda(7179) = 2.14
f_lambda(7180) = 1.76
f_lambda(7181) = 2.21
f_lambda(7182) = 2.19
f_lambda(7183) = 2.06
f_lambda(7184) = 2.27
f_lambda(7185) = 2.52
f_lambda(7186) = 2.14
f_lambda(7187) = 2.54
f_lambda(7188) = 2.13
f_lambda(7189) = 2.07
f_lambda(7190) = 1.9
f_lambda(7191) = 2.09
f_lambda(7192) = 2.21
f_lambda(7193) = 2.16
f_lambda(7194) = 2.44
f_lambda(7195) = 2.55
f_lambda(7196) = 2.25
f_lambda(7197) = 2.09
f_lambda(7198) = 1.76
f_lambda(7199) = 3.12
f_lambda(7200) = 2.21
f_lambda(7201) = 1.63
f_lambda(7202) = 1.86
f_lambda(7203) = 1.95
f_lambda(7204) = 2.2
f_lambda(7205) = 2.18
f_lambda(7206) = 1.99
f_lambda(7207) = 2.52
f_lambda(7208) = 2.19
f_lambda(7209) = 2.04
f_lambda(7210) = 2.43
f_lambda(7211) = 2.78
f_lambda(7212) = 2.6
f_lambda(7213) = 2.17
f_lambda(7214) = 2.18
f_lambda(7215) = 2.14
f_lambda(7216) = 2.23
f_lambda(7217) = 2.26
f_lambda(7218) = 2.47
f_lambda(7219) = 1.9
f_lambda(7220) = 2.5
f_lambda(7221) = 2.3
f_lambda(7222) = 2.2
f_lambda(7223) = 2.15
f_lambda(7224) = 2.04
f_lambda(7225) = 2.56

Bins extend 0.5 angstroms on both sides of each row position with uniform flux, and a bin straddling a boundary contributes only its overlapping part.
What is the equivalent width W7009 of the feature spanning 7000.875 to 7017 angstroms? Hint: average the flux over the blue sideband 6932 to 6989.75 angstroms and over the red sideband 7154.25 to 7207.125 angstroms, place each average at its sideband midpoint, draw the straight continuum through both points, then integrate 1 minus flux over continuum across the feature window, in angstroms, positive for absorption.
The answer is 2.6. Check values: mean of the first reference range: 2.55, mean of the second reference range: 2.23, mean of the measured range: 2.08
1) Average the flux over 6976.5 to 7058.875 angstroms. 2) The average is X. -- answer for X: 2.34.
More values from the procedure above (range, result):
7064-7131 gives 2.21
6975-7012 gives 2.44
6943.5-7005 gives 2.43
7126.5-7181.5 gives 2.25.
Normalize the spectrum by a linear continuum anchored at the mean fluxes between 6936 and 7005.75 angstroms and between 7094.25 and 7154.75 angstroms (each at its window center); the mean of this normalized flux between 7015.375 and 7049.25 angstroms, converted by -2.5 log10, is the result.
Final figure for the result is 0.09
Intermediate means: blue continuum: 2.51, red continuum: 2.24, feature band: 2.21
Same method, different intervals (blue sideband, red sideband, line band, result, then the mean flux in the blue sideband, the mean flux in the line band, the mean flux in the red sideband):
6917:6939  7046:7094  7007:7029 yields 0.084 mag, 2.49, 2.12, 2.19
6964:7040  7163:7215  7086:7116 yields 0.065 mag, 2.37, 2.16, 2.22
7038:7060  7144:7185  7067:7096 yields 0.035 mag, 2.26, 2.18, 2.23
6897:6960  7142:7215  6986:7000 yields -0.064 mag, 2.48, 2.57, 2.24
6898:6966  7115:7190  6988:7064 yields 0.040 mag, 2.49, 2.3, 2.26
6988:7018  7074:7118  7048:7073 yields 0.048 mag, 2.25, 2.16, 2.25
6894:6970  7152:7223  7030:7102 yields 0.061 mag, 2.51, 2.25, 2.25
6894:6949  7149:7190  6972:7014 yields 0.021 mag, 2.57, 2.43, 2.23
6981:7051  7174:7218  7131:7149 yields -0.010 mag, 2.34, 2.26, 2.2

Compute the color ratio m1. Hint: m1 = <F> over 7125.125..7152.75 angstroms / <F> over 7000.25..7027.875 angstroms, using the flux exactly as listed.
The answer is 1.0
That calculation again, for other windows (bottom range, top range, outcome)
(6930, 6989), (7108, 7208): 0.87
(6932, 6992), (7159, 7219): 0.88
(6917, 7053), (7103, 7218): 0.93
